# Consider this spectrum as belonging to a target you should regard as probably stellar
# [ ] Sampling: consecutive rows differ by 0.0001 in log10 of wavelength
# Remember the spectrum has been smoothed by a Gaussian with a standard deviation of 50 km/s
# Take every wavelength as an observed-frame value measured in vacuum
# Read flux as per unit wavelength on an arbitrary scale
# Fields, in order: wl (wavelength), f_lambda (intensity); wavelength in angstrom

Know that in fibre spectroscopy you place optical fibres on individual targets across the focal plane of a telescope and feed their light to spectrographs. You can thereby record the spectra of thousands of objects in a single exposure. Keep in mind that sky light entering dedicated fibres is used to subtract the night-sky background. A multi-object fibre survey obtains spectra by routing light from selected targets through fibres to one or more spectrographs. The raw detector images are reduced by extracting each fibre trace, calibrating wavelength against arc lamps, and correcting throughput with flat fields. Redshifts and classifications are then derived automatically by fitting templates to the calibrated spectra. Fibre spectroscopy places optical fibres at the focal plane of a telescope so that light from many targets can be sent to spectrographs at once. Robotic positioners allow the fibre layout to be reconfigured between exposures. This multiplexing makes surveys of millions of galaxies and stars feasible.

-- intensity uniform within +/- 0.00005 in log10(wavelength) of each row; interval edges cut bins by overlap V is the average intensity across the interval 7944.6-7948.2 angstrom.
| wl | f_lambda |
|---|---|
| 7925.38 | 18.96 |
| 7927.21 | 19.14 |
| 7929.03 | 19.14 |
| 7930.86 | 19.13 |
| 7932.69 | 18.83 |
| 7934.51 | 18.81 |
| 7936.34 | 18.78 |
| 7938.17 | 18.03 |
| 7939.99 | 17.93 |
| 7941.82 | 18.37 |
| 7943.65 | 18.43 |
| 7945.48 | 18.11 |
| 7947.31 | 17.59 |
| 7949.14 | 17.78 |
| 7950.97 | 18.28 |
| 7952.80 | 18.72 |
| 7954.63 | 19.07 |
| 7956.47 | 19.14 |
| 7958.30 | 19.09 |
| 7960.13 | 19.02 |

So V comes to 17.8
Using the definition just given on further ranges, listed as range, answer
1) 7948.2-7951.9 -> 18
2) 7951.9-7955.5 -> 18.9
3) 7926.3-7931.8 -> 19.1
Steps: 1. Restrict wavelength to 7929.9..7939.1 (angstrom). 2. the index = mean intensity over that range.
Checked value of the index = 18.7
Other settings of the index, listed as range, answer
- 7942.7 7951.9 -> 18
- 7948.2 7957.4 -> 18.6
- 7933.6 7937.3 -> 18.8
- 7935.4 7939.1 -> 18.4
